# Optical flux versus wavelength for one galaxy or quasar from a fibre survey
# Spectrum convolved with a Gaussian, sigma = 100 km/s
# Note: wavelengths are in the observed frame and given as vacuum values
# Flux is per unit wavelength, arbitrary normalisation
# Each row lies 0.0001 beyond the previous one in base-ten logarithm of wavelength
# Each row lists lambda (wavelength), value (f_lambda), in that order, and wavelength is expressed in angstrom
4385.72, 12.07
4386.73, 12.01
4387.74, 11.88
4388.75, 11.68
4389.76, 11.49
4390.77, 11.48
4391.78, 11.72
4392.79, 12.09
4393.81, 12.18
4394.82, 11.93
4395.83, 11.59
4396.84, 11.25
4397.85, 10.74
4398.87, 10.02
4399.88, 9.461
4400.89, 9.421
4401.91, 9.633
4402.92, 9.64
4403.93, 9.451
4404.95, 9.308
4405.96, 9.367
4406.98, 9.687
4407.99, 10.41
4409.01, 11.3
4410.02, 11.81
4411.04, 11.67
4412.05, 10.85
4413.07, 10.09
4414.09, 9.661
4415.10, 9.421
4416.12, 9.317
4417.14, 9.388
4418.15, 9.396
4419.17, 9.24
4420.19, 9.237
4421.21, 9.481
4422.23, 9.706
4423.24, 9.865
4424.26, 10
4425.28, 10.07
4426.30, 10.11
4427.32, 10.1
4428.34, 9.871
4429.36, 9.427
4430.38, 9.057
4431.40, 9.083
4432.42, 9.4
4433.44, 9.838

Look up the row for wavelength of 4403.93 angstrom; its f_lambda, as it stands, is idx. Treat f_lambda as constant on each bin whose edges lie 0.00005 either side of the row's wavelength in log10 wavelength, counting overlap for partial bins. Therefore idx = 9.451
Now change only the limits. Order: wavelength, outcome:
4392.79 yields 12.09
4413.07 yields 10.09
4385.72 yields 12.07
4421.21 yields 9.481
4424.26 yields 10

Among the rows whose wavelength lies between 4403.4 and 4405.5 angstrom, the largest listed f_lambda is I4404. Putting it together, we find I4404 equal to 9.451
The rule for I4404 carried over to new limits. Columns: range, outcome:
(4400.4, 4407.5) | 9.687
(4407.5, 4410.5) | 11.81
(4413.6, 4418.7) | 9.661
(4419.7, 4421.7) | 9.481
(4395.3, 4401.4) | 11.59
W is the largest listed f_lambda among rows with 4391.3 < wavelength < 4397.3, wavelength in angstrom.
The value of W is 12.18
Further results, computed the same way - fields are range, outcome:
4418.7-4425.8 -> 10.07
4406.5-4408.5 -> 10.41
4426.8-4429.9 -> 10.1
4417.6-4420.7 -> 9.396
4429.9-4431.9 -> 9.083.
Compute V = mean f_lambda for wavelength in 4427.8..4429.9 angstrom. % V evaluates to 9.64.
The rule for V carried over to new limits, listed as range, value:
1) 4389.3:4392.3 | 11.6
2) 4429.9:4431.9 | 9.07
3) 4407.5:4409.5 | 10.8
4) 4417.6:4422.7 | 9.41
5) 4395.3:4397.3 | 11.5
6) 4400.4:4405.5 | 9.49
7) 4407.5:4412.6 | 11.2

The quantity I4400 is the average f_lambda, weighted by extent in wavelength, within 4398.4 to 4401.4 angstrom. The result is 9.64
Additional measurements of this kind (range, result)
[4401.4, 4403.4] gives 9.64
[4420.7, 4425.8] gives 9.83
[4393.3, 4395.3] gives 12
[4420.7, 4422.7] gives 9.58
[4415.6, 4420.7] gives 9.31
